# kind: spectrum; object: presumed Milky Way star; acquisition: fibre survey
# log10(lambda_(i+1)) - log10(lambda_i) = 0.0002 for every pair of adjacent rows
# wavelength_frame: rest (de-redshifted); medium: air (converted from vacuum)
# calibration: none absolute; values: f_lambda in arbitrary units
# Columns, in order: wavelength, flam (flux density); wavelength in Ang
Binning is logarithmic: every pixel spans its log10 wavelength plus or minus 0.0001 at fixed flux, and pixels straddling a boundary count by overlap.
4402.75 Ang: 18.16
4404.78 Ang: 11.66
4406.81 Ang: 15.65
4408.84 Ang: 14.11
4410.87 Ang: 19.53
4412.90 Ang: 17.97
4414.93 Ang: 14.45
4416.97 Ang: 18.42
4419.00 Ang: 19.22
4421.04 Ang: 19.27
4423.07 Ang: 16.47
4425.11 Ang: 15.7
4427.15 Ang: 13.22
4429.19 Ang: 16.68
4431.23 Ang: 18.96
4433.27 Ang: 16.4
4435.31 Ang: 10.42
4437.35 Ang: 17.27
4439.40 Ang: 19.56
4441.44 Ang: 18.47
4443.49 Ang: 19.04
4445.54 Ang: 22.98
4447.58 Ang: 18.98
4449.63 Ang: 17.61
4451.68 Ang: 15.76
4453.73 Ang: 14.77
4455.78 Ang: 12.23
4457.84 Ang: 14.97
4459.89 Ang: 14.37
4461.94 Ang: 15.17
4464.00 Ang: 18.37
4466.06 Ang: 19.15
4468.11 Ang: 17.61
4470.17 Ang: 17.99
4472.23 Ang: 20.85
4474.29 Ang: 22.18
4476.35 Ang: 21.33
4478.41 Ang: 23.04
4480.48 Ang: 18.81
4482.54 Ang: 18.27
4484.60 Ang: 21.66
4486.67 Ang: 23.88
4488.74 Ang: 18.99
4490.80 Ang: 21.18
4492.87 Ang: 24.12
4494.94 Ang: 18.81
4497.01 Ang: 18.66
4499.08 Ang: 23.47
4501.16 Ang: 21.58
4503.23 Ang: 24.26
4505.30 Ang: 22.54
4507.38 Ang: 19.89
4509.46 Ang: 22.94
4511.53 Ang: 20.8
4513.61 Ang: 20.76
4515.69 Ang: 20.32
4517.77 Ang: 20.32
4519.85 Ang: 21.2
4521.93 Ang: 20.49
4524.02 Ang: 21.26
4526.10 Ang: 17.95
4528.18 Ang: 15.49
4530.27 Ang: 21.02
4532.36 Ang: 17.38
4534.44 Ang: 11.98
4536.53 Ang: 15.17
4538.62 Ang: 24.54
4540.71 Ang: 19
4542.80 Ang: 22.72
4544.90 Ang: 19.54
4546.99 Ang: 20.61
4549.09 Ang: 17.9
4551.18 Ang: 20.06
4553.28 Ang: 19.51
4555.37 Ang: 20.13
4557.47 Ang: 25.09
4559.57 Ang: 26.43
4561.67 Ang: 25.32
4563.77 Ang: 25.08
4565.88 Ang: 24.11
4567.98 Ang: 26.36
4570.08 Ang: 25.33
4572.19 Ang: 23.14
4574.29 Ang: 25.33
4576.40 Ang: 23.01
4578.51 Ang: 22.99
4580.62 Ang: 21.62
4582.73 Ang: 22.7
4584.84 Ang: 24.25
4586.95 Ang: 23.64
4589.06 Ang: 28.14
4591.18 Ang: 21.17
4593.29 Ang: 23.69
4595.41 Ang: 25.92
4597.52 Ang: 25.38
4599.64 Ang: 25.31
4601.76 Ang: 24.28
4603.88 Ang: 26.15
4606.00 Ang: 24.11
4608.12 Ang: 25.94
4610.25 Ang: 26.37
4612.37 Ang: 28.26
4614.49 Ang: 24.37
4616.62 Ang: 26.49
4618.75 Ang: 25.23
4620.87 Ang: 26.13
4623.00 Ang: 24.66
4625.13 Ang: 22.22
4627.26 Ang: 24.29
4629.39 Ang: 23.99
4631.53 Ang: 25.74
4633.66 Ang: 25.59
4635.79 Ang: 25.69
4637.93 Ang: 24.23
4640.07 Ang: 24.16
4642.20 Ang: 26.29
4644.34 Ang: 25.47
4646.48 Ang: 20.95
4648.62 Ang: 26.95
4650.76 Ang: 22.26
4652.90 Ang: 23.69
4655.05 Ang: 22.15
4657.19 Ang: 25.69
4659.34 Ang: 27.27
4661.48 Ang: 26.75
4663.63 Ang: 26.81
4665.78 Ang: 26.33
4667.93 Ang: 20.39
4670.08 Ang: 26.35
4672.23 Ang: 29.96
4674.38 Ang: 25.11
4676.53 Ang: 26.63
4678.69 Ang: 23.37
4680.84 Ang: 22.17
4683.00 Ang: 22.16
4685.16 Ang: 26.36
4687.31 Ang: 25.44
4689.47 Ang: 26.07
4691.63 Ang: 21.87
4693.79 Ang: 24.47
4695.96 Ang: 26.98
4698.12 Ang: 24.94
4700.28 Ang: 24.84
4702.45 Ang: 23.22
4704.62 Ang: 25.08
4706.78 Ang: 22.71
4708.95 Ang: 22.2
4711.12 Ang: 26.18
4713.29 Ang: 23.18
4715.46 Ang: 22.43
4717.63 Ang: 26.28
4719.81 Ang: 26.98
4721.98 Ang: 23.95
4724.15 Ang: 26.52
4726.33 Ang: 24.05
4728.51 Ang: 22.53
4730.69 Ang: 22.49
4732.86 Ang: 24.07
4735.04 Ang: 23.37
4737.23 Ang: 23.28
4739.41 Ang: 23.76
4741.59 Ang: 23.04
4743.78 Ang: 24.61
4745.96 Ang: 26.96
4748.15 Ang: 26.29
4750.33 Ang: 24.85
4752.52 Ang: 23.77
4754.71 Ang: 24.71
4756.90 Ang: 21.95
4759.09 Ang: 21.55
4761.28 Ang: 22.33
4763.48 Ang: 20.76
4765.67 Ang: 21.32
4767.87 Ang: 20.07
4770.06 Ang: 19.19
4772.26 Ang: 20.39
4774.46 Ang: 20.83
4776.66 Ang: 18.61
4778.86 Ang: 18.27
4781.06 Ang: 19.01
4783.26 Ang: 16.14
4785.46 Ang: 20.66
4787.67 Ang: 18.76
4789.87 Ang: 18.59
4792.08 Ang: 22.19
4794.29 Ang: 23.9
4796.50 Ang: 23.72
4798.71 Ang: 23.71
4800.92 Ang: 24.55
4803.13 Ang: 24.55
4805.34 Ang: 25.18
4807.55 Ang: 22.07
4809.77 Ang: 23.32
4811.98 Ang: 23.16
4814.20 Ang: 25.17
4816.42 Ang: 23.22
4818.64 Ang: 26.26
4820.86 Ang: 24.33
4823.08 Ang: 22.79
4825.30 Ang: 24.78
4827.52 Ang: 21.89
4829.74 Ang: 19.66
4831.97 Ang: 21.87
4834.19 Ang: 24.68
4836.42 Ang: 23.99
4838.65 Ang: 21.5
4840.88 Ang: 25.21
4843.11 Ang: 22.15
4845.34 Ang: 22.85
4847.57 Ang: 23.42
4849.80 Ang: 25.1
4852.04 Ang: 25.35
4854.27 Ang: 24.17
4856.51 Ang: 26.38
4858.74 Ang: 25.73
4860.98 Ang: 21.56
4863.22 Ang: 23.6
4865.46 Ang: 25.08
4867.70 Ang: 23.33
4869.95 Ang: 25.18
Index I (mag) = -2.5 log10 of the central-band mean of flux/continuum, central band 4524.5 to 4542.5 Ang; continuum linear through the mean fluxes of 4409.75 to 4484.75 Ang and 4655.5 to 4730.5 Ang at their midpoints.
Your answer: 0.12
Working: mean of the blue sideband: 17.7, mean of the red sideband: 24.8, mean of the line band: 18.1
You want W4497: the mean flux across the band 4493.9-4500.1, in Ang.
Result 20.3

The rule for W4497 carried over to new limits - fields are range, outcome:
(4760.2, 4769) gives 21.1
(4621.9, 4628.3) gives 23.7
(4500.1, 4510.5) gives 22.2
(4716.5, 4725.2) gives 25.9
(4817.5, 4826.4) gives 24.5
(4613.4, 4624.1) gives 25.4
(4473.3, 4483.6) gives 20.7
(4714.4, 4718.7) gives 24.4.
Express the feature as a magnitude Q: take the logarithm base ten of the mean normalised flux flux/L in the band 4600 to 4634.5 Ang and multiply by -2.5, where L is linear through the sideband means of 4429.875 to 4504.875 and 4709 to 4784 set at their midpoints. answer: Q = -0.20 mag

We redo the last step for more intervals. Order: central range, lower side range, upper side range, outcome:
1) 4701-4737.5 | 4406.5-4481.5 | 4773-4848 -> -0.14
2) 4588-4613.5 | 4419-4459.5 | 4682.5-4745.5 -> -0.20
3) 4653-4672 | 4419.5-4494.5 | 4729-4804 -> -0.21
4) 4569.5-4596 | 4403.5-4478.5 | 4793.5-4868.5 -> -0.21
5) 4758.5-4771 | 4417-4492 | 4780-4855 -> 0.07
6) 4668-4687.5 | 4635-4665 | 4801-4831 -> -0.02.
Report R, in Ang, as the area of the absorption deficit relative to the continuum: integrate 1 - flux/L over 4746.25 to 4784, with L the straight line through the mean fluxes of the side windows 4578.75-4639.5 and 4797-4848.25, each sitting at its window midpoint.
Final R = 4.0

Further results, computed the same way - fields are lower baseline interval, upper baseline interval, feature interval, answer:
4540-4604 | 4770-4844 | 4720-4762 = -2.7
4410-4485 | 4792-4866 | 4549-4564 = -2.4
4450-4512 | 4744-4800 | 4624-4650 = -5.0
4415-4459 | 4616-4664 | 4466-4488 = -2.4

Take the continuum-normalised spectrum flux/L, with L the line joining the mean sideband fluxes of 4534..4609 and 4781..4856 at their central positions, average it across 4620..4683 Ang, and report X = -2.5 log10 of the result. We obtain -0.08 mag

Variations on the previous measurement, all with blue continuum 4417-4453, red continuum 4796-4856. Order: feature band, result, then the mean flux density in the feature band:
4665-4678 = -0.21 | 25.7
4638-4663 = -0.18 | 24.7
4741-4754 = -0.12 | 25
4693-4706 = -0.15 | 24.9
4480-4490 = -0.12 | 20.4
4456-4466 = 0.13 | 15.8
